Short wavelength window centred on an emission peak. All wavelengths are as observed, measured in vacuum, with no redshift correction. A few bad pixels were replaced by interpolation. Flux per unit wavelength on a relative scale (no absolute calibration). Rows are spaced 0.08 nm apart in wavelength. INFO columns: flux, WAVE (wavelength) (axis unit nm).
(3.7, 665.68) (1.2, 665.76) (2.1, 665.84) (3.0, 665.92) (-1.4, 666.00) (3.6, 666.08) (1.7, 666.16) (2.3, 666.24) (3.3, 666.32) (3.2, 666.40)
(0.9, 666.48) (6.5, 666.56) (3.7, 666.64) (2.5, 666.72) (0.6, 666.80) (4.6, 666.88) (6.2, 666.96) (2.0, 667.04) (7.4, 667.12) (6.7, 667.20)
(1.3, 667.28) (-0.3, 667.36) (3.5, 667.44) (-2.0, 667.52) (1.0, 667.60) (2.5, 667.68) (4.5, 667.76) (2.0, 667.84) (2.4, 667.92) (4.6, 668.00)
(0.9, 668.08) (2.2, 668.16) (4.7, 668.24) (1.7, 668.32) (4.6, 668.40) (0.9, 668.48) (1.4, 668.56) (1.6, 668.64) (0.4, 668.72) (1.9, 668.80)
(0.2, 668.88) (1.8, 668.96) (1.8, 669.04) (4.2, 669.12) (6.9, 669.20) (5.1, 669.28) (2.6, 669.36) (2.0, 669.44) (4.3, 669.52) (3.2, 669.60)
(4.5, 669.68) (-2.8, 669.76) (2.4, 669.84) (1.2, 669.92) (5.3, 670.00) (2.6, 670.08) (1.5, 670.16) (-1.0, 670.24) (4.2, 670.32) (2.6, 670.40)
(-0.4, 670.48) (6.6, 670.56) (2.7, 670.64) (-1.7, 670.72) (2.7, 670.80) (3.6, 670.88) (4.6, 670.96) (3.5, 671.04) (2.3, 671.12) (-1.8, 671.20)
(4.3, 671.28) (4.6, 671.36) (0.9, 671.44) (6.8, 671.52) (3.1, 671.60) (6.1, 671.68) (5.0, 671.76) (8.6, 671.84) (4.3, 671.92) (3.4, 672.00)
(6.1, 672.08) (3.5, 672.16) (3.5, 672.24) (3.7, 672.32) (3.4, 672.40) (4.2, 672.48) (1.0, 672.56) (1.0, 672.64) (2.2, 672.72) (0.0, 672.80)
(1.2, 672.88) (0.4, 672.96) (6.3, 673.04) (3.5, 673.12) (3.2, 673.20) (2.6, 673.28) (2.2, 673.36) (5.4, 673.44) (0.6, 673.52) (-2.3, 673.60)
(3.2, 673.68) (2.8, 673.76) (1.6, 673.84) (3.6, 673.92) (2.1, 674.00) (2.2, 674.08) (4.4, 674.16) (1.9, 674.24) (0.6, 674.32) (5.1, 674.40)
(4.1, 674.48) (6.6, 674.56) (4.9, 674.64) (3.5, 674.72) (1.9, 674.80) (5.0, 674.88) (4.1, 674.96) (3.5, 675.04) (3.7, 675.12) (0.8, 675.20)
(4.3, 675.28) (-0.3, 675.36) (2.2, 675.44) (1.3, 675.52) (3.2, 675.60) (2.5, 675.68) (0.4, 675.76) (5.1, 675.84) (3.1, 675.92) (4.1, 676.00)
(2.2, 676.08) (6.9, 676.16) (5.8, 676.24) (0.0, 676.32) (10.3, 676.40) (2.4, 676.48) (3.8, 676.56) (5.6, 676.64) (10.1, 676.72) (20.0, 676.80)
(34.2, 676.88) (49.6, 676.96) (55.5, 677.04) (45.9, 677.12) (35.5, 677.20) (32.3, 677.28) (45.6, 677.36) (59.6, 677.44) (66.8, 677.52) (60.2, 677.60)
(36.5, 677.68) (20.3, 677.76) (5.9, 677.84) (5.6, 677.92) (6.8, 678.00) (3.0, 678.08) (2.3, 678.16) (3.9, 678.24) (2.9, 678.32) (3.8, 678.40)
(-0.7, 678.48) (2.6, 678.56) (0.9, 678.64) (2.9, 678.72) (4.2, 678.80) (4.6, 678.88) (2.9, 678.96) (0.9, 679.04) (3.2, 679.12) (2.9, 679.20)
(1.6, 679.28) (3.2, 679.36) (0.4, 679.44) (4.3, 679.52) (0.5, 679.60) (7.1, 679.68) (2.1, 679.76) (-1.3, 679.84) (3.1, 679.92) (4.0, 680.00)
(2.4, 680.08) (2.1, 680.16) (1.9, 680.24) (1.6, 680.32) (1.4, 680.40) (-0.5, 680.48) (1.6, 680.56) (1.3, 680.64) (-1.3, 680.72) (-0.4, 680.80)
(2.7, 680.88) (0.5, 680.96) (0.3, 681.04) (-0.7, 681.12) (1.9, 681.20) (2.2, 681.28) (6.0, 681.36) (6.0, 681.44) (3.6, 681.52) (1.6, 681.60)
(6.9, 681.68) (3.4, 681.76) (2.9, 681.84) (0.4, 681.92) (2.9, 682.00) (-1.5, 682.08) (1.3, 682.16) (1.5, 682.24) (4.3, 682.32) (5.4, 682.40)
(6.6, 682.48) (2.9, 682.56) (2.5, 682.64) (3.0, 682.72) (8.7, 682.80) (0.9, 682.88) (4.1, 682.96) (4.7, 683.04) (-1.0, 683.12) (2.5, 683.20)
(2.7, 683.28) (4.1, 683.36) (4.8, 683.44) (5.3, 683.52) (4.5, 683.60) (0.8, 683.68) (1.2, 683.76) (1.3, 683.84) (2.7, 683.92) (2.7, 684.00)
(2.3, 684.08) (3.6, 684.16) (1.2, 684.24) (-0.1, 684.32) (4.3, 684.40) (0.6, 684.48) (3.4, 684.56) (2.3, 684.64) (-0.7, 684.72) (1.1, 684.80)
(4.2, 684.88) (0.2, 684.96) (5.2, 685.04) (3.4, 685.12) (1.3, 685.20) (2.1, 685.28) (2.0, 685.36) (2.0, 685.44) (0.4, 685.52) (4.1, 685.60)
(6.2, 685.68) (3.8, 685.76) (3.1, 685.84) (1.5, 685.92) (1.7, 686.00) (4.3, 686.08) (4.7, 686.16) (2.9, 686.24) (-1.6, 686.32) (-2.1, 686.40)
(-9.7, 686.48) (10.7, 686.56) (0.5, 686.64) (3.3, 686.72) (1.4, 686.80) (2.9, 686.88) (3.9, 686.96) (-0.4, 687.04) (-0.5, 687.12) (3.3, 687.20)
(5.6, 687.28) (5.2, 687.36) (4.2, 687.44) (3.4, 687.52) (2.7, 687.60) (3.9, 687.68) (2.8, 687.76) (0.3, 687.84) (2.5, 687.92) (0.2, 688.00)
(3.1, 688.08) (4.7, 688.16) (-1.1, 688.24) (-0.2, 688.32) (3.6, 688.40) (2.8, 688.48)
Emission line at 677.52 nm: [O II]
